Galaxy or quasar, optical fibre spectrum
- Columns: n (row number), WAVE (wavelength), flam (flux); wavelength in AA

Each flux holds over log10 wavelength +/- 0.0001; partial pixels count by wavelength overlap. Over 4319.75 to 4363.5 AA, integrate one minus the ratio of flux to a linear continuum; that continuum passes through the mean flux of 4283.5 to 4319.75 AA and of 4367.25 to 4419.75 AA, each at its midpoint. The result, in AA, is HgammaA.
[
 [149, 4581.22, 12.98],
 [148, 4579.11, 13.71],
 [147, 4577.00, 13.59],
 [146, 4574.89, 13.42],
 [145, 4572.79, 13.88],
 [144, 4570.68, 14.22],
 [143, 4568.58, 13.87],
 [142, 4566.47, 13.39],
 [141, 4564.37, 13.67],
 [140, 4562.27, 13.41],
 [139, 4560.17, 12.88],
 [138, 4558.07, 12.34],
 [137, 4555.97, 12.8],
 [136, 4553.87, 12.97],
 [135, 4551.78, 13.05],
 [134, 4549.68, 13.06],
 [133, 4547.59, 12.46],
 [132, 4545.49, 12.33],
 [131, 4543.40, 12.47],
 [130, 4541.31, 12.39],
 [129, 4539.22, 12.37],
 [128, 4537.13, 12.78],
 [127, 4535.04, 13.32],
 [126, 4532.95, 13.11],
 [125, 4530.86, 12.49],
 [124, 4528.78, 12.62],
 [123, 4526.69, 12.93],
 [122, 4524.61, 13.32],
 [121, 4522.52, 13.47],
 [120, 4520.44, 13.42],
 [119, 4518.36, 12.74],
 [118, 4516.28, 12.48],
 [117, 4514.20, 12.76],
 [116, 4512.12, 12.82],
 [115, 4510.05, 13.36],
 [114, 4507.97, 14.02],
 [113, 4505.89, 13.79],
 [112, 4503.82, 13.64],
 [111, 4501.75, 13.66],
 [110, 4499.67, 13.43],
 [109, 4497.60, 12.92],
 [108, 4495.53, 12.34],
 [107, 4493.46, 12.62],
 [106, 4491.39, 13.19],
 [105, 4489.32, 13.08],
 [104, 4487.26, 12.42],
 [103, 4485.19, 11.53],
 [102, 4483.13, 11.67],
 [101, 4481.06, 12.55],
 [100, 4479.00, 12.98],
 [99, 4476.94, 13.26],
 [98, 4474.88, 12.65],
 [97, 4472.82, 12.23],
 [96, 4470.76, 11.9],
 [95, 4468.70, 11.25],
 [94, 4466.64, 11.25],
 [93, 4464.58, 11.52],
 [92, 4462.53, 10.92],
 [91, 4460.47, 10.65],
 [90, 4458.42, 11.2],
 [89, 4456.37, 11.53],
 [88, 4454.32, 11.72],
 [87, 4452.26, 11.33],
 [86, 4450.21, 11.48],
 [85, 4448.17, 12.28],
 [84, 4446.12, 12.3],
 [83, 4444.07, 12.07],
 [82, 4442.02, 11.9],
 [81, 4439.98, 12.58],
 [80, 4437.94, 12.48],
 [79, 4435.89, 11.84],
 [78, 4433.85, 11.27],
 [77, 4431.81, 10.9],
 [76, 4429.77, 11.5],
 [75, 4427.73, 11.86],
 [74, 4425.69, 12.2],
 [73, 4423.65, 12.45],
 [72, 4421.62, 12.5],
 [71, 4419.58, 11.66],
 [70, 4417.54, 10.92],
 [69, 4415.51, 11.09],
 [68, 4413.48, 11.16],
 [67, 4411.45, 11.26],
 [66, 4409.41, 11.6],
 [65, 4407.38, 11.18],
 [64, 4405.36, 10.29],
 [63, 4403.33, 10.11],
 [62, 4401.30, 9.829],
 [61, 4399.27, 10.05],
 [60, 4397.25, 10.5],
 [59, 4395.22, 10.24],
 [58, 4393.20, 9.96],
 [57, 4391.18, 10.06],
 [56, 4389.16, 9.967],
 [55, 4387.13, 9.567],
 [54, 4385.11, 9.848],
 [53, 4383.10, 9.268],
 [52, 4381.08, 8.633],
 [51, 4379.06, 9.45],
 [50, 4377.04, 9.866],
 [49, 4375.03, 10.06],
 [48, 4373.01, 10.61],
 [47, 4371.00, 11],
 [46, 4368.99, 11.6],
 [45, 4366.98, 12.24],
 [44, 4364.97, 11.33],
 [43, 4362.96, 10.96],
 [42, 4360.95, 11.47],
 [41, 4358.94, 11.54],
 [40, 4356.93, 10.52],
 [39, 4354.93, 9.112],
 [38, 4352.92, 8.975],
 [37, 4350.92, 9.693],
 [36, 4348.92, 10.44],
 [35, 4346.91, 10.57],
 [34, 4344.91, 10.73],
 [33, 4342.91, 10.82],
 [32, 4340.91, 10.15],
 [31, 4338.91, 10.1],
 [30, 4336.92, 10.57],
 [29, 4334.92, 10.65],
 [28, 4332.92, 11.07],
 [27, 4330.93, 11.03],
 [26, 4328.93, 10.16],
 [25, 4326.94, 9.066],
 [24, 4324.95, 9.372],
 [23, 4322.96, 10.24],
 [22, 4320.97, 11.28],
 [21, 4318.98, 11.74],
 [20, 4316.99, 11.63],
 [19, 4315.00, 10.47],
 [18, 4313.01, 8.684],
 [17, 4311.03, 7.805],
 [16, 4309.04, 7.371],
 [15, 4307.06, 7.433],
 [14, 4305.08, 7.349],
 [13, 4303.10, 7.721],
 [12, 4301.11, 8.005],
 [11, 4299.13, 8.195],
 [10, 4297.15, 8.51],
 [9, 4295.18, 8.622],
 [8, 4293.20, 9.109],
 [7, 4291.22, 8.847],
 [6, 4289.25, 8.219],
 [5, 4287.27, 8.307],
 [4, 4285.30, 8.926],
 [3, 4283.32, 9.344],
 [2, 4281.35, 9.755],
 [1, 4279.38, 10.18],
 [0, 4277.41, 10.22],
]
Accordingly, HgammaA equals -4.4 AA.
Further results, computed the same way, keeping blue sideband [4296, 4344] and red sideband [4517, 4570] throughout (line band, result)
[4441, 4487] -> -0.35 AA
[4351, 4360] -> 0.08 AA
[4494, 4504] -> -0.69 AA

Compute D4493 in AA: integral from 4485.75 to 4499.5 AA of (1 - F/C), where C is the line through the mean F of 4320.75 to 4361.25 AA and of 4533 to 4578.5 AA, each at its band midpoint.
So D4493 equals -0.5 AA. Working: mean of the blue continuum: 10.3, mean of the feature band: 12.8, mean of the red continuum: 13.1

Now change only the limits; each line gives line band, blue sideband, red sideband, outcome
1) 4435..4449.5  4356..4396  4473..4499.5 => -0.57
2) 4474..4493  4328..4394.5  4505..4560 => -0.65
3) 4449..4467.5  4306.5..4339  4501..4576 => 0.98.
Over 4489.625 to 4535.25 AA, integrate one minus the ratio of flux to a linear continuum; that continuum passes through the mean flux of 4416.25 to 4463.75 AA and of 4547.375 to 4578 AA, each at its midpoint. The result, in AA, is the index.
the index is -1.7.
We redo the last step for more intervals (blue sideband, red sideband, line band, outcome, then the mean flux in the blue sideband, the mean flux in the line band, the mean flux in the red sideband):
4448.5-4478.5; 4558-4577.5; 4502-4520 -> -1.0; 11.7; 13.2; 13.5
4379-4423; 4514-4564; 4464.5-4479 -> -0.5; 10.5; 12.1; 12.8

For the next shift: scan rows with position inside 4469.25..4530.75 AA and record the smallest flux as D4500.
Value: 11.53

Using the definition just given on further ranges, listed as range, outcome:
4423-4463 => 10.65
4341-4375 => 8.975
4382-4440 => 9.268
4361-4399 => 8.633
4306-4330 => 7.371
